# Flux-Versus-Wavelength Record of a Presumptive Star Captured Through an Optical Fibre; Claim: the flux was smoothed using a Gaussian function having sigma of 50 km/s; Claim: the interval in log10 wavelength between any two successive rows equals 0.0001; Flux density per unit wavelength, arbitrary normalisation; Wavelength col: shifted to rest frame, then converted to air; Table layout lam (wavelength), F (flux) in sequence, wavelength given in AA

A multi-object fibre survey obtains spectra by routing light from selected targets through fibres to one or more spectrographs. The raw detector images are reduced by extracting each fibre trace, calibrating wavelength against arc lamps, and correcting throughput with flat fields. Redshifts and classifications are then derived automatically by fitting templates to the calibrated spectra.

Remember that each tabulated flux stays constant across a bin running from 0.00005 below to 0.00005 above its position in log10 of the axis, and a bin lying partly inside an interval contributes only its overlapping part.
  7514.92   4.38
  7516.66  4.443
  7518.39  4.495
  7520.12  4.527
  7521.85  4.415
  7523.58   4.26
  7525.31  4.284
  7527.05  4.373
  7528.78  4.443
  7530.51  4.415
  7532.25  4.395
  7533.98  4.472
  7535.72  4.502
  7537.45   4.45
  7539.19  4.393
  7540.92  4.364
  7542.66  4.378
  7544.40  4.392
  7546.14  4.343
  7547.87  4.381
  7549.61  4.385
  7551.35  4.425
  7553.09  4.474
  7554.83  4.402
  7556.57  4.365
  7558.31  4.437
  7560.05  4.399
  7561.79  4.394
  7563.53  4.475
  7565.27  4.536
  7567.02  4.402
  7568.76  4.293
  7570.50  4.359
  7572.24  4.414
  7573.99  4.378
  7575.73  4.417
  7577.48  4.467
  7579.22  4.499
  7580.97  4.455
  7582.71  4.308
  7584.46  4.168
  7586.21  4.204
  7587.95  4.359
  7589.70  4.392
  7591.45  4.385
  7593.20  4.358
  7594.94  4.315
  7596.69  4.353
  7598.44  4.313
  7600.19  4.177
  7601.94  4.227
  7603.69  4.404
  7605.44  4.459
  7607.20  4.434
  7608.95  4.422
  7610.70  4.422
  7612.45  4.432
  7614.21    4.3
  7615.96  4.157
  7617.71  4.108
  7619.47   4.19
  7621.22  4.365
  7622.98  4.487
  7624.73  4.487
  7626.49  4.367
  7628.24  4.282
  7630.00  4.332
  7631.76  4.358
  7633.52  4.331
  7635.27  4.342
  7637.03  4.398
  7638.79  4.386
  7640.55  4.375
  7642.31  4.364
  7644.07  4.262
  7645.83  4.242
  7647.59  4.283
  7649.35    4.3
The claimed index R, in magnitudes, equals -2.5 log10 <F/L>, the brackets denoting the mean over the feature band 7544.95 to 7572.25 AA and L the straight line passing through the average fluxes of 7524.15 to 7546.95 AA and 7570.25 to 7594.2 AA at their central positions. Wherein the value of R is -0.005 mag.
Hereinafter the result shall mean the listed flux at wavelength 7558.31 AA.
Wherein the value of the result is 4.437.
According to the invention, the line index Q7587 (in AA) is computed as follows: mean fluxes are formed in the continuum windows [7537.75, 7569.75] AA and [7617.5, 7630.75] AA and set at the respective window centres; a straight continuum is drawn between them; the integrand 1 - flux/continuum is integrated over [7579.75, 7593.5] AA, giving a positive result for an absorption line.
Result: 0.13 AA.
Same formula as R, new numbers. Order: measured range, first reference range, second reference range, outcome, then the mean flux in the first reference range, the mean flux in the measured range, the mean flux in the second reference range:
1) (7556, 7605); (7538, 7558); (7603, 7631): 0.00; 4.39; 4.37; 4.35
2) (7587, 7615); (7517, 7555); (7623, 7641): 0.01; 4.41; 4.36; 4.37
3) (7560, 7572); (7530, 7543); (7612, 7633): -0.01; 4.42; 4.41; 4.32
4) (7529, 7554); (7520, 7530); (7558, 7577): -0.01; 4.38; 4.41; 4.41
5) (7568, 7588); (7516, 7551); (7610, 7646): 0.00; 4.41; 4.36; 4.33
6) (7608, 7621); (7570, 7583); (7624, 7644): 0.02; 4.42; 4.3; 4.36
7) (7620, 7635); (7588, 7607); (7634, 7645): -0.01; 4.34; 4.37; 4.35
